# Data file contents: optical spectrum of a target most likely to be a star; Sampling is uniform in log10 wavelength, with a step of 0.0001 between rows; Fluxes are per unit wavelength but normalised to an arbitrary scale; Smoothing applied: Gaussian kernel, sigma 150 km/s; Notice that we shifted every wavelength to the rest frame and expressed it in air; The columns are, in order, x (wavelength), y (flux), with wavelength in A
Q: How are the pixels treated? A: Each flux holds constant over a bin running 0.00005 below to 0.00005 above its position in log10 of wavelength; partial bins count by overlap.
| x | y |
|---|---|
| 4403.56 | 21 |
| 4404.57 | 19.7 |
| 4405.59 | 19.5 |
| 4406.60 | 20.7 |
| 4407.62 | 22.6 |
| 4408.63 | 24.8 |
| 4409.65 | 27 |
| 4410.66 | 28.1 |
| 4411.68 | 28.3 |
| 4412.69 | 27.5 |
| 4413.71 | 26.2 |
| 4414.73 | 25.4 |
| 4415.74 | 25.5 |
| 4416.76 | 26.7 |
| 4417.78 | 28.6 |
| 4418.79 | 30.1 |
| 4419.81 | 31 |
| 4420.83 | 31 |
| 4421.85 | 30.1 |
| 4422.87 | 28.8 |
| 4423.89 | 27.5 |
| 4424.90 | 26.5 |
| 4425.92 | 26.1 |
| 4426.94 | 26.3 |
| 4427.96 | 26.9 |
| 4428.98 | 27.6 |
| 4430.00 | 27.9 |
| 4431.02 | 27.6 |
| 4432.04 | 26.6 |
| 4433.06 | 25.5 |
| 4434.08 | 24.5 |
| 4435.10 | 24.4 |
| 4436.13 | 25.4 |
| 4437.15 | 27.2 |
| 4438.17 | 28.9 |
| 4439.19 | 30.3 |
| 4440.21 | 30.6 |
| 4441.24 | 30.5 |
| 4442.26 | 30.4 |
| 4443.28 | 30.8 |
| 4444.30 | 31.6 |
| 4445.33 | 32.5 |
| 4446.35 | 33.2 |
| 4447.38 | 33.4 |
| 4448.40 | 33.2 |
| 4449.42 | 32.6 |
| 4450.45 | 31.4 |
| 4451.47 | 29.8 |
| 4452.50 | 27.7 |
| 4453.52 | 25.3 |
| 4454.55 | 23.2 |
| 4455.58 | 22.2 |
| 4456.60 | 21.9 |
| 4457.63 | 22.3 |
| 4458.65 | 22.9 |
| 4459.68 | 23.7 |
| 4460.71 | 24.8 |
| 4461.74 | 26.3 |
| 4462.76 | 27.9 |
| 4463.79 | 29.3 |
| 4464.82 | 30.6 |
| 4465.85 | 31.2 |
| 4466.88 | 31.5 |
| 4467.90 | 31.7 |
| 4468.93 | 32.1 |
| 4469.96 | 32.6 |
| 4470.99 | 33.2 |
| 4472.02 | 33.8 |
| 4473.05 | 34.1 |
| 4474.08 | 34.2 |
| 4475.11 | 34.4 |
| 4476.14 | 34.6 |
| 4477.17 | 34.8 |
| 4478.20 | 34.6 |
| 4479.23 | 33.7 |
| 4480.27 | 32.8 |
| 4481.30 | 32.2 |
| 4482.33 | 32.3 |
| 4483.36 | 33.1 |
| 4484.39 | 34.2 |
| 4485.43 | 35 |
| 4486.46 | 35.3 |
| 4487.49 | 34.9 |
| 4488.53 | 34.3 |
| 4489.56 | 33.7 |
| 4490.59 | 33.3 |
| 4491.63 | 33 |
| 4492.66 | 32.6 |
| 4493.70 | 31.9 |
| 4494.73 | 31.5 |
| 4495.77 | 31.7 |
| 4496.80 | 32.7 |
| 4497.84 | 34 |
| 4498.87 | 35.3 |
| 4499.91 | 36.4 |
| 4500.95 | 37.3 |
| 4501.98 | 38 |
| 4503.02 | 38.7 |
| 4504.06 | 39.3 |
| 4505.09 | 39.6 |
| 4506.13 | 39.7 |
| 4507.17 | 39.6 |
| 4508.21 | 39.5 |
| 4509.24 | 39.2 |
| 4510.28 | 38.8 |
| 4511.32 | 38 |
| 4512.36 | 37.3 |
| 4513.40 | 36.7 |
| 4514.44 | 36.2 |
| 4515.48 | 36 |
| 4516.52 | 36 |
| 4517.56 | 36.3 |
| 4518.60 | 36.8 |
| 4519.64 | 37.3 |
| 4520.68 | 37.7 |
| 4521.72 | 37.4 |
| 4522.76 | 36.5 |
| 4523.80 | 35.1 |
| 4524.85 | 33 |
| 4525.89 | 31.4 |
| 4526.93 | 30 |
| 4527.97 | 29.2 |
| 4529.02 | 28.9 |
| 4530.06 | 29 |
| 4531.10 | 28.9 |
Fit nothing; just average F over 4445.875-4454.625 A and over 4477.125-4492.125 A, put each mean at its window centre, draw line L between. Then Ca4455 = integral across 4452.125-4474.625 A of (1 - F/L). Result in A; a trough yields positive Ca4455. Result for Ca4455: 2.4 A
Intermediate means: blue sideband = 30.3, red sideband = 33.8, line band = 28.3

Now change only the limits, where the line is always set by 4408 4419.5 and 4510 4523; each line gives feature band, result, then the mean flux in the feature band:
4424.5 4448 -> 0.66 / 28.5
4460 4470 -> 0.78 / 29.6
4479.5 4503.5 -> 0.35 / 34.1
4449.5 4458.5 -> 1.53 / 25.7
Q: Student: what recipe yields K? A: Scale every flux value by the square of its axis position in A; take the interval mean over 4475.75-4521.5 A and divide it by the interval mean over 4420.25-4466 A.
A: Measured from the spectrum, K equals 1.31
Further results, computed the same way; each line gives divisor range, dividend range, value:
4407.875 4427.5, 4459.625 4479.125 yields 1.17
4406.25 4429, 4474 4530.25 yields 1.34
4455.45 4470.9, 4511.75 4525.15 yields 1.35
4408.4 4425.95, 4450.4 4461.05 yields 0.90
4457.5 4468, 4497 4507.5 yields 1.39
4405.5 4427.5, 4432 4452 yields 1.12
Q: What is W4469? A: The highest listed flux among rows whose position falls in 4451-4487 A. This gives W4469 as 35.3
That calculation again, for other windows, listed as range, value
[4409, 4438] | 31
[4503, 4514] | 39.7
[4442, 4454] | 33.4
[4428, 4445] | 31.6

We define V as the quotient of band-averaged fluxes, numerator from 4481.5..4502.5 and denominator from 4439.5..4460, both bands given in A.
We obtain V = 1.2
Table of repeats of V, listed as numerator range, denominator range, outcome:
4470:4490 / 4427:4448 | 1.18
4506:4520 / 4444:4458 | 1.32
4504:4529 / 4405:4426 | 1.36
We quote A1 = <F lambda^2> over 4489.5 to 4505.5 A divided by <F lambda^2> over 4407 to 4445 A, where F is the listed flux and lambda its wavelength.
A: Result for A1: 1.3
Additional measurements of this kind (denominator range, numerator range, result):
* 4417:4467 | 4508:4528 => 1.33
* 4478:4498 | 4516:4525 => 1.11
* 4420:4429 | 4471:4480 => 1.25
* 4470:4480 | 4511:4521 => 1.10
